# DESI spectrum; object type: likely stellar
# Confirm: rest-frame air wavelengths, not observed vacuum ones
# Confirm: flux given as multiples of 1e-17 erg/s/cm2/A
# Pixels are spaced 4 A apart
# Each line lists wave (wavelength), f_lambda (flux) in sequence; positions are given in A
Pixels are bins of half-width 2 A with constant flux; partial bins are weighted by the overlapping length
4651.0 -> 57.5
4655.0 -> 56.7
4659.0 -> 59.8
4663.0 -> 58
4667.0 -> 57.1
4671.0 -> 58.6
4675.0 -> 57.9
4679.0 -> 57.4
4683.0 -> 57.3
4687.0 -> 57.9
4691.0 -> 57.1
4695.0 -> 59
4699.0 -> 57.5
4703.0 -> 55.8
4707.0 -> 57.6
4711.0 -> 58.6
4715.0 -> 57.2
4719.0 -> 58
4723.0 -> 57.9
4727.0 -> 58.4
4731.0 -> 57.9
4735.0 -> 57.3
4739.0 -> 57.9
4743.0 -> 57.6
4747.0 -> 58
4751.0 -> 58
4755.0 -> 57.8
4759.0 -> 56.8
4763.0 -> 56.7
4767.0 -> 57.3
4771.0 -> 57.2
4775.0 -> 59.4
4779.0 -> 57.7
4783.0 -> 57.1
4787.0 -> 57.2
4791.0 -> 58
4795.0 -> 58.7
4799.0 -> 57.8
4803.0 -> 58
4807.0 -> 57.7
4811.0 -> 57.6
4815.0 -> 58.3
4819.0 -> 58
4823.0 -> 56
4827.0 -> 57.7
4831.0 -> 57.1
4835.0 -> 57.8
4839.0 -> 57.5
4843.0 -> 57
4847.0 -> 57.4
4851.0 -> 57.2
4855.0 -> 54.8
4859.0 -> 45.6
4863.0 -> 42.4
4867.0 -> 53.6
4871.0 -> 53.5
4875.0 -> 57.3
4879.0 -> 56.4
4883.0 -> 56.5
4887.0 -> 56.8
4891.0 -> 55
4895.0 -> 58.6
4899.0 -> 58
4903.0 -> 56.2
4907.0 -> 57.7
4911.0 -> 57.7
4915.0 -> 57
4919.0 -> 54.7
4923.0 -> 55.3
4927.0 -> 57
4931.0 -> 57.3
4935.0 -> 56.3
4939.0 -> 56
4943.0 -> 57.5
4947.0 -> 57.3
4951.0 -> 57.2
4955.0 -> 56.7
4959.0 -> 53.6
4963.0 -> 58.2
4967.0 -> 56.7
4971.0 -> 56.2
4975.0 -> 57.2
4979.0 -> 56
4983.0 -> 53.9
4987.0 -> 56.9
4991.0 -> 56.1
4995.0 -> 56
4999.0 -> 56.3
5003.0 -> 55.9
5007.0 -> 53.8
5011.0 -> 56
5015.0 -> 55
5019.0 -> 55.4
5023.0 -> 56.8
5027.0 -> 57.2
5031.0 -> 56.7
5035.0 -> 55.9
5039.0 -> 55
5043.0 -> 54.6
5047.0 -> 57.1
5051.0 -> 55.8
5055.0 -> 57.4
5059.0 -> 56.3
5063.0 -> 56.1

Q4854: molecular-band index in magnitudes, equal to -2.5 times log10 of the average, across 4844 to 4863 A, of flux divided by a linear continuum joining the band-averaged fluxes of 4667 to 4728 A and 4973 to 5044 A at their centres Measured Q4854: 0.08 mag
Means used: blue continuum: 57.7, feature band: 52.7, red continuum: 55.8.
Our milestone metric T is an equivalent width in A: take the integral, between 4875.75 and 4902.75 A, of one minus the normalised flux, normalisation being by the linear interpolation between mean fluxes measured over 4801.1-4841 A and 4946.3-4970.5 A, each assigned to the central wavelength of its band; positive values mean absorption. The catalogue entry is 0.10 A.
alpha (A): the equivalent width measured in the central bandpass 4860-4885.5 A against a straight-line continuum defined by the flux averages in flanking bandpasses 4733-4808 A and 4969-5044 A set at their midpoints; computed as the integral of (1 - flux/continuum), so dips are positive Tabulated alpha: 1.7 A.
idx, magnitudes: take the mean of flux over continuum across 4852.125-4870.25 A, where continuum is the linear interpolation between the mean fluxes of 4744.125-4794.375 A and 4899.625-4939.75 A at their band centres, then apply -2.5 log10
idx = 0.15 mag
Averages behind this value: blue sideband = 57.6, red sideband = 56.6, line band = 49.8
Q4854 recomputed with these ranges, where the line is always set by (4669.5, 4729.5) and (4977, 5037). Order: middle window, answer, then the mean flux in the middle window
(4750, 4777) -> 0.00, 57.6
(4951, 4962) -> 0.01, 55.8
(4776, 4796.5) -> -0.01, 57.8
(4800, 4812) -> -0.01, 57.8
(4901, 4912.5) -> -0.01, 57.2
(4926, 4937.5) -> -0.01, 56.8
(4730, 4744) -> 0.00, 57.7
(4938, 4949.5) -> -0.01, 57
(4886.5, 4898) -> -0.01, 56.9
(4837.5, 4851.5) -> -0.01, 57.3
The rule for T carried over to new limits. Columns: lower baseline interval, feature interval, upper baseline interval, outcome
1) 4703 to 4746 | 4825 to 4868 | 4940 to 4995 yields 2.0 A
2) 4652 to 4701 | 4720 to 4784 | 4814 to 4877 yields -1.3 A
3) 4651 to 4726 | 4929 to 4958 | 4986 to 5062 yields -0.2 A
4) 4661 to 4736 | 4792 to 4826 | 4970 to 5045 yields -0.4 A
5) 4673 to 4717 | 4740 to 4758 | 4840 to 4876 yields -0.5 A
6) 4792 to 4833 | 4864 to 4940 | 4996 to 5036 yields 1.0 A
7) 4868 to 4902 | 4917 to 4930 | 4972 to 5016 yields 0.1 A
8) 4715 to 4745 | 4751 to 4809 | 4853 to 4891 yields -1.6 A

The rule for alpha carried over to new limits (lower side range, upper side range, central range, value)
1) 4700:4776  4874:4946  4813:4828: -0.1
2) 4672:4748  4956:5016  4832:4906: 2.0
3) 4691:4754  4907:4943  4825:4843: -0.1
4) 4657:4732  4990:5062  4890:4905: -0.1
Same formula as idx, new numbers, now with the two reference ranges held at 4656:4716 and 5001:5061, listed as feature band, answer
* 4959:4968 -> -0.007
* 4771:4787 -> -0.011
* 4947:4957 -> -0.013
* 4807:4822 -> -0.013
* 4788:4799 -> -0.018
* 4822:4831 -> 0.000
